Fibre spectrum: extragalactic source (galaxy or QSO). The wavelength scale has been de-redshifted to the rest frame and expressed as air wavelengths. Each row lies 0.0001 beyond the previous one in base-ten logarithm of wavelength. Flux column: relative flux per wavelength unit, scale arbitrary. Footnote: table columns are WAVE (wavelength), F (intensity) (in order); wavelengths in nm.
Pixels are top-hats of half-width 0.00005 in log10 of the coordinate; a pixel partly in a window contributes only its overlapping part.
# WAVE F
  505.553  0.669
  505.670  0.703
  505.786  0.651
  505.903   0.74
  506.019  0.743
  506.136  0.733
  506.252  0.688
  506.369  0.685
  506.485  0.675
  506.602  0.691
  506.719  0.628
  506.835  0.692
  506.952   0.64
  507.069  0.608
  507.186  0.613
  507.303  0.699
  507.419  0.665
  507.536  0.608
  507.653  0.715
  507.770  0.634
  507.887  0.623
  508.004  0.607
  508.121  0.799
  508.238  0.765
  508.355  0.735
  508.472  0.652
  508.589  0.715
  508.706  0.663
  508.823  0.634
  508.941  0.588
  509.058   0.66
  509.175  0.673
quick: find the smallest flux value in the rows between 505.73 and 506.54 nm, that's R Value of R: 0.651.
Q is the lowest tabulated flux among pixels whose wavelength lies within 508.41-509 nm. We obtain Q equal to 0.588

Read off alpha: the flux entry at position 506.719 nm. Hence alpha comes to 0.628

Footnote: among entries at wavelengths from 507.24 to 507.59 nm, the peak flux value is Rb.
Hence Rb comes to 0.699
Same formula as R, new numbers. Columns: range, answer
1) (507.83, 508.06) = 0.607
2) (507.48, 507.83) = 0.608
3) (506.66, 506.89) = 0.628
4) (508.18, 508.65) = 0.652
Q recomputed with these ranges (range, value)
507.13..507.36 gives 0.613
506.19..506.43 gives 0.685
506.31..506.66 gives 0.675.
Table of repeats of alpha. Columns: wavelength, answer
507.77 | 0.634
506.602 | 0.691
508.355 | 0.735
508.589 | 0.715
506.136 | 0.733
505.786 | 0.651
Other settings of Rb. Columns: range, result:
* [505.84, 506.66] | 0.743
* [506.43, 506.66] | 0.691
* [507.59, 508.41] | 0.799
